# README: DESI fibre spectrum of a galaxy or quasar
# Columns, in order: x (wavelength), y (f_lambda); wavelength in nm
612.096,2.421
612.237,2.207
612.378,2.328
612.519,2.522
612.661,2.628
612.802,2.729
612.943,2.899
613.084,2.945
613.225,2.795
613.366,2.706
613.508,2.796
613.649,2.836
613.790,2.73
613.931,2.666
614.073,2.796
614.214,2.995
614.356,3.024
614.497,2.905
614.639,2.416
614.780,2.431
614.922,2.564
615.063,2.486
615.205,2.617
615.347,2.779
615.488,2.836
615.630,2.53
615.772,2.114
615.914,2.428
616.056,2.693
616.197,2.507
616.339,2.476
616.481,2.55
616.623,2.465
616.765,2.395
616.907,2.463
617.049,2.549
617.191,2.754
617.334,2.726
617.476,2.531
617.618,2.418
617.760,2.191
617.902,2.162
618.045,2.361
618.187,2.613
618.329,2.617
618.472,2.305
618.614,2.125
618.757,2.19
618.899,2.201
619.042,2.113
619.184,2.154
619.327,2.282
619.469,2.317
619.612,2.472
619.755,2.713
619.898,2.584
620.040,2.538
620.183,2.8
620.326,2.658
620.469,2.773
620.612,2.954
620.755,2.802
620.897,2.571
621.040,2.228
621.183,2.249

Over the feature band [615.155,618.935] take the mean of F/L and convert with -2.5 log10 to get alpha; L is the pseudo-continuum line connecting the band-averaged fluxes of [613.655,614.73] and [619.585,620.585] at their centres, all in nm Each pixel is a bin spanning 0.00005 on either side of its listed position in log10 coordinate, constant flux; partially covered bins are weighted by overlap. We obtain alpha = 0.11 mag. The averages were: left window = 2.79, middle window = 2.47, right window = 2.67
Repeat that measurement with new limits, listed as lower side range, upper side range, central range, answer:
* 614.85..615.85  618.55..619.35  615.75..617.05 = -0.013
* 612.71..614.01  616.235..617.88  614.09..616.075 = 0.008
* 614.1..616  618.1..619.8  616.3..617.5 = -0.025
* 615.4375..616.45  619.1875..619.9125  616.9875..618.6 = 0.003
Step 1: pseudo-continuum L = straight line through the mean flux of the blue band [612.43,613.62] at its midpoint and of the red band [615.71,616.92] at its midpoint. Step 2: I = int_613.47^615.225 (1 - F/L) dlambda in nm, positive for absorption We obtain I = -0.055 nm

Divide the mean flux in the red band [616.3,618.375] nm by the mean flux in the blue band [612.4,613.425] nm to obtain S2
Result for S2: 0.9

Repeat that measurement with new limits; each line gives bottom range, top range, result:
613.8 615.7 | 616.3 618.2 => 0.92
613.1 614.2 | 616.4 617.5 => 0.92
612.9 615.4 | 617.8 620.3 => 0.87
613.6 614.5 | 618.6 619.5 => 0.77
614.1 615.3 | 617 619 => 0.89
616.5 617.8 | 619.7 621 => 1.08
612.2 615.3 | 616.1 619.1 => 0.90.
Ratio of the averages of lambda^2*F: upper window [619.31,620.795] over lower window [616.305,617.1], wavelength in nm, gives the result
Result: 1.07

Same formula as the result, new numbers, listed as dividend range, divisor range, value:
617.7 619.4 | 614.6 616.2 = 0.91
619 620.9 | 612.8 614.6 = 0.92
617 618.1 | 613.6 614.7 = 0.89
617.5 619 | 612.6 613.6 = 0.85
